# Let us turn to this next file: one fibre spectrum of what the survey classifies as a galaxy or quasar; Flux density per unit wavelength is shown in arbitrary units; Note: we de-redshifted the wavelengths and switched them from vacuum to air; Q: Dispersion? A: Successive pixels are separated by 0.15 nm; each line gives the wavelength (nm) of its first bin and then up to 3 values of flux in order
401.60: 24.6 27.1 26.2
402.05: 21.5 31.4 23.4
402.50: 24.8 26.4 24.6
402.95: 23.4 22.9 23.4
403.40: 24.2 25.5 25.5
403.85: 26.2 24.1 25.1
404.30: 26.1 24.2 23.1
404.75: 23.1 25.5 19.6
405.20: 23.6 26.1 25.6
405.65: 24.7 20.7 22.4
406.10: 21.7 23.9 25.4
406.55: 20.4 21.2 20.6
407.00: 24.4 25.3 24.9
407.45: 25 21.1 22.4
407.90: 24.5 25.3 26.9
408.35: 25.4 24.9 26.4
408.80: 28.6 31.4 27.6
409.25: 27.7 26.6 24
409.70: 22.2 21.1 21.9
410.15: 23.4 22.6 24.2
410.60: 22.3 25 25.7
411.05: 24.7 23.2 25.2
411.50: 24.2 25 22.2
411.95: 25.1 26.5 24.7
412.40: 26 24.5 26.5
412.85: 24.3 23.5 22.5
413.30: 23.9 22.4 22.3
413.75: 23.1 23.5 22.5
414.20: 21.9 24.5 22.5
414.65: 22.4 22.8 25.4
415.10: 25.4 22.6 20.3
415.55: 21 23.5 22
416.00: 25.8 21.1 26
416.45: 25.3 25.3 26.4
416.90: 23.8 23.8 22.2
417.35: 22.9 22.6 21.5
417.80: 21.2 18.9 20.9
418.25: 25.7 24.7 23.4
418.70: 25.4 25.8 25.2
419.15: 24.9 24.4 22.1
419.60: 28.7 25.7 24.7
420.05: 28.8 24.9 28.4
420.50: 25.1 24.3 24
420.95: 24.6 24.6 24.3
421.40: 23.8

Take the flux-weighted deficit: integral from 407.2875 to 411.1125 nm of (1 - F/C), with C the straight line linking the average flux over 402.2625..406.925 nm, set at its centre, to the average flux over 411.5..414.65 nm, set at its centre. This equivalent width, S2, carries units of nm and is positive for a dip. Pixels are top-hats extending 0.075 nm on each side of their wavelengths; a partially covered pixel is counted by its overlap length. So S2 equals -0.16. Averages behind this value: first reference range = 23.8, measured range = 24.8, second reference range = 23.8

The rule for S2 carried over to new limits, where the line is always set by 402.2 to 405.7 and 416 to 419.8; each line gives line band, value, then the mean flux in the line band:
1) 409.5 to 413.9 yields 0.06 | 23.9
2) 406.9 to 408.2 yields 0.01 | 24.2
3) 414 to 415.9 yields 0.10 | 22.8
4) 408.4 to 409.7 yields -0.13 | 26.8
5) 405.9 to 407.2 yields 0.09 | 22.8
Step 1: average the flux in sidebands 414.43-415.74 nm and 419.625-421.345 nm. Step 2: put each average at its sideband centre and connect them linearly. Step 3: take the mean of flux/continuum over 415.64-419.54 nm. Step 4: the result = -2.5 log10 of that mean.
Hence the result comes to 0.02 mag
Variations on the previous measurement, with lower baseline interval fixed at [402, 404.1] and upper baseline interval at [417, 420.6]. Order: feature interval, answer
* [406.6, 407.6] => 0.06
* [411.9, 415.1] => 0.03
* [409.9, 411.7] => 0.03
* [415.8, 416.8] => -0.01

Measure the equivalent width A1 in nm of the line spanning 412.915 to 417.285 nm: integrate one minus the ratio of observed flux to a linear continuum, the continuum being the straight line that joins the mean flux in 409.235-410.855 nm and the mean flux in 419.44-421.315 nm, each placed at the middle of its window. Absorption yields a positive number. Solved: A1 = 0.21 nm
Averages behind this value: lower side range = 23.6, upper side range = 25.5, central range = 23.4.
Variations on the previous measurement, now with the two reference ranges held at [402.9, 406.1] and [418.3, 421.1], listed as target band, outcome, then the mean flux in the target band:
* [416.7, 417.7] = 0.071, 23.3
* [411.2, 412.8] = -0.018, 24.9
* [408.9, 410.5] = -0.018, 24.7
